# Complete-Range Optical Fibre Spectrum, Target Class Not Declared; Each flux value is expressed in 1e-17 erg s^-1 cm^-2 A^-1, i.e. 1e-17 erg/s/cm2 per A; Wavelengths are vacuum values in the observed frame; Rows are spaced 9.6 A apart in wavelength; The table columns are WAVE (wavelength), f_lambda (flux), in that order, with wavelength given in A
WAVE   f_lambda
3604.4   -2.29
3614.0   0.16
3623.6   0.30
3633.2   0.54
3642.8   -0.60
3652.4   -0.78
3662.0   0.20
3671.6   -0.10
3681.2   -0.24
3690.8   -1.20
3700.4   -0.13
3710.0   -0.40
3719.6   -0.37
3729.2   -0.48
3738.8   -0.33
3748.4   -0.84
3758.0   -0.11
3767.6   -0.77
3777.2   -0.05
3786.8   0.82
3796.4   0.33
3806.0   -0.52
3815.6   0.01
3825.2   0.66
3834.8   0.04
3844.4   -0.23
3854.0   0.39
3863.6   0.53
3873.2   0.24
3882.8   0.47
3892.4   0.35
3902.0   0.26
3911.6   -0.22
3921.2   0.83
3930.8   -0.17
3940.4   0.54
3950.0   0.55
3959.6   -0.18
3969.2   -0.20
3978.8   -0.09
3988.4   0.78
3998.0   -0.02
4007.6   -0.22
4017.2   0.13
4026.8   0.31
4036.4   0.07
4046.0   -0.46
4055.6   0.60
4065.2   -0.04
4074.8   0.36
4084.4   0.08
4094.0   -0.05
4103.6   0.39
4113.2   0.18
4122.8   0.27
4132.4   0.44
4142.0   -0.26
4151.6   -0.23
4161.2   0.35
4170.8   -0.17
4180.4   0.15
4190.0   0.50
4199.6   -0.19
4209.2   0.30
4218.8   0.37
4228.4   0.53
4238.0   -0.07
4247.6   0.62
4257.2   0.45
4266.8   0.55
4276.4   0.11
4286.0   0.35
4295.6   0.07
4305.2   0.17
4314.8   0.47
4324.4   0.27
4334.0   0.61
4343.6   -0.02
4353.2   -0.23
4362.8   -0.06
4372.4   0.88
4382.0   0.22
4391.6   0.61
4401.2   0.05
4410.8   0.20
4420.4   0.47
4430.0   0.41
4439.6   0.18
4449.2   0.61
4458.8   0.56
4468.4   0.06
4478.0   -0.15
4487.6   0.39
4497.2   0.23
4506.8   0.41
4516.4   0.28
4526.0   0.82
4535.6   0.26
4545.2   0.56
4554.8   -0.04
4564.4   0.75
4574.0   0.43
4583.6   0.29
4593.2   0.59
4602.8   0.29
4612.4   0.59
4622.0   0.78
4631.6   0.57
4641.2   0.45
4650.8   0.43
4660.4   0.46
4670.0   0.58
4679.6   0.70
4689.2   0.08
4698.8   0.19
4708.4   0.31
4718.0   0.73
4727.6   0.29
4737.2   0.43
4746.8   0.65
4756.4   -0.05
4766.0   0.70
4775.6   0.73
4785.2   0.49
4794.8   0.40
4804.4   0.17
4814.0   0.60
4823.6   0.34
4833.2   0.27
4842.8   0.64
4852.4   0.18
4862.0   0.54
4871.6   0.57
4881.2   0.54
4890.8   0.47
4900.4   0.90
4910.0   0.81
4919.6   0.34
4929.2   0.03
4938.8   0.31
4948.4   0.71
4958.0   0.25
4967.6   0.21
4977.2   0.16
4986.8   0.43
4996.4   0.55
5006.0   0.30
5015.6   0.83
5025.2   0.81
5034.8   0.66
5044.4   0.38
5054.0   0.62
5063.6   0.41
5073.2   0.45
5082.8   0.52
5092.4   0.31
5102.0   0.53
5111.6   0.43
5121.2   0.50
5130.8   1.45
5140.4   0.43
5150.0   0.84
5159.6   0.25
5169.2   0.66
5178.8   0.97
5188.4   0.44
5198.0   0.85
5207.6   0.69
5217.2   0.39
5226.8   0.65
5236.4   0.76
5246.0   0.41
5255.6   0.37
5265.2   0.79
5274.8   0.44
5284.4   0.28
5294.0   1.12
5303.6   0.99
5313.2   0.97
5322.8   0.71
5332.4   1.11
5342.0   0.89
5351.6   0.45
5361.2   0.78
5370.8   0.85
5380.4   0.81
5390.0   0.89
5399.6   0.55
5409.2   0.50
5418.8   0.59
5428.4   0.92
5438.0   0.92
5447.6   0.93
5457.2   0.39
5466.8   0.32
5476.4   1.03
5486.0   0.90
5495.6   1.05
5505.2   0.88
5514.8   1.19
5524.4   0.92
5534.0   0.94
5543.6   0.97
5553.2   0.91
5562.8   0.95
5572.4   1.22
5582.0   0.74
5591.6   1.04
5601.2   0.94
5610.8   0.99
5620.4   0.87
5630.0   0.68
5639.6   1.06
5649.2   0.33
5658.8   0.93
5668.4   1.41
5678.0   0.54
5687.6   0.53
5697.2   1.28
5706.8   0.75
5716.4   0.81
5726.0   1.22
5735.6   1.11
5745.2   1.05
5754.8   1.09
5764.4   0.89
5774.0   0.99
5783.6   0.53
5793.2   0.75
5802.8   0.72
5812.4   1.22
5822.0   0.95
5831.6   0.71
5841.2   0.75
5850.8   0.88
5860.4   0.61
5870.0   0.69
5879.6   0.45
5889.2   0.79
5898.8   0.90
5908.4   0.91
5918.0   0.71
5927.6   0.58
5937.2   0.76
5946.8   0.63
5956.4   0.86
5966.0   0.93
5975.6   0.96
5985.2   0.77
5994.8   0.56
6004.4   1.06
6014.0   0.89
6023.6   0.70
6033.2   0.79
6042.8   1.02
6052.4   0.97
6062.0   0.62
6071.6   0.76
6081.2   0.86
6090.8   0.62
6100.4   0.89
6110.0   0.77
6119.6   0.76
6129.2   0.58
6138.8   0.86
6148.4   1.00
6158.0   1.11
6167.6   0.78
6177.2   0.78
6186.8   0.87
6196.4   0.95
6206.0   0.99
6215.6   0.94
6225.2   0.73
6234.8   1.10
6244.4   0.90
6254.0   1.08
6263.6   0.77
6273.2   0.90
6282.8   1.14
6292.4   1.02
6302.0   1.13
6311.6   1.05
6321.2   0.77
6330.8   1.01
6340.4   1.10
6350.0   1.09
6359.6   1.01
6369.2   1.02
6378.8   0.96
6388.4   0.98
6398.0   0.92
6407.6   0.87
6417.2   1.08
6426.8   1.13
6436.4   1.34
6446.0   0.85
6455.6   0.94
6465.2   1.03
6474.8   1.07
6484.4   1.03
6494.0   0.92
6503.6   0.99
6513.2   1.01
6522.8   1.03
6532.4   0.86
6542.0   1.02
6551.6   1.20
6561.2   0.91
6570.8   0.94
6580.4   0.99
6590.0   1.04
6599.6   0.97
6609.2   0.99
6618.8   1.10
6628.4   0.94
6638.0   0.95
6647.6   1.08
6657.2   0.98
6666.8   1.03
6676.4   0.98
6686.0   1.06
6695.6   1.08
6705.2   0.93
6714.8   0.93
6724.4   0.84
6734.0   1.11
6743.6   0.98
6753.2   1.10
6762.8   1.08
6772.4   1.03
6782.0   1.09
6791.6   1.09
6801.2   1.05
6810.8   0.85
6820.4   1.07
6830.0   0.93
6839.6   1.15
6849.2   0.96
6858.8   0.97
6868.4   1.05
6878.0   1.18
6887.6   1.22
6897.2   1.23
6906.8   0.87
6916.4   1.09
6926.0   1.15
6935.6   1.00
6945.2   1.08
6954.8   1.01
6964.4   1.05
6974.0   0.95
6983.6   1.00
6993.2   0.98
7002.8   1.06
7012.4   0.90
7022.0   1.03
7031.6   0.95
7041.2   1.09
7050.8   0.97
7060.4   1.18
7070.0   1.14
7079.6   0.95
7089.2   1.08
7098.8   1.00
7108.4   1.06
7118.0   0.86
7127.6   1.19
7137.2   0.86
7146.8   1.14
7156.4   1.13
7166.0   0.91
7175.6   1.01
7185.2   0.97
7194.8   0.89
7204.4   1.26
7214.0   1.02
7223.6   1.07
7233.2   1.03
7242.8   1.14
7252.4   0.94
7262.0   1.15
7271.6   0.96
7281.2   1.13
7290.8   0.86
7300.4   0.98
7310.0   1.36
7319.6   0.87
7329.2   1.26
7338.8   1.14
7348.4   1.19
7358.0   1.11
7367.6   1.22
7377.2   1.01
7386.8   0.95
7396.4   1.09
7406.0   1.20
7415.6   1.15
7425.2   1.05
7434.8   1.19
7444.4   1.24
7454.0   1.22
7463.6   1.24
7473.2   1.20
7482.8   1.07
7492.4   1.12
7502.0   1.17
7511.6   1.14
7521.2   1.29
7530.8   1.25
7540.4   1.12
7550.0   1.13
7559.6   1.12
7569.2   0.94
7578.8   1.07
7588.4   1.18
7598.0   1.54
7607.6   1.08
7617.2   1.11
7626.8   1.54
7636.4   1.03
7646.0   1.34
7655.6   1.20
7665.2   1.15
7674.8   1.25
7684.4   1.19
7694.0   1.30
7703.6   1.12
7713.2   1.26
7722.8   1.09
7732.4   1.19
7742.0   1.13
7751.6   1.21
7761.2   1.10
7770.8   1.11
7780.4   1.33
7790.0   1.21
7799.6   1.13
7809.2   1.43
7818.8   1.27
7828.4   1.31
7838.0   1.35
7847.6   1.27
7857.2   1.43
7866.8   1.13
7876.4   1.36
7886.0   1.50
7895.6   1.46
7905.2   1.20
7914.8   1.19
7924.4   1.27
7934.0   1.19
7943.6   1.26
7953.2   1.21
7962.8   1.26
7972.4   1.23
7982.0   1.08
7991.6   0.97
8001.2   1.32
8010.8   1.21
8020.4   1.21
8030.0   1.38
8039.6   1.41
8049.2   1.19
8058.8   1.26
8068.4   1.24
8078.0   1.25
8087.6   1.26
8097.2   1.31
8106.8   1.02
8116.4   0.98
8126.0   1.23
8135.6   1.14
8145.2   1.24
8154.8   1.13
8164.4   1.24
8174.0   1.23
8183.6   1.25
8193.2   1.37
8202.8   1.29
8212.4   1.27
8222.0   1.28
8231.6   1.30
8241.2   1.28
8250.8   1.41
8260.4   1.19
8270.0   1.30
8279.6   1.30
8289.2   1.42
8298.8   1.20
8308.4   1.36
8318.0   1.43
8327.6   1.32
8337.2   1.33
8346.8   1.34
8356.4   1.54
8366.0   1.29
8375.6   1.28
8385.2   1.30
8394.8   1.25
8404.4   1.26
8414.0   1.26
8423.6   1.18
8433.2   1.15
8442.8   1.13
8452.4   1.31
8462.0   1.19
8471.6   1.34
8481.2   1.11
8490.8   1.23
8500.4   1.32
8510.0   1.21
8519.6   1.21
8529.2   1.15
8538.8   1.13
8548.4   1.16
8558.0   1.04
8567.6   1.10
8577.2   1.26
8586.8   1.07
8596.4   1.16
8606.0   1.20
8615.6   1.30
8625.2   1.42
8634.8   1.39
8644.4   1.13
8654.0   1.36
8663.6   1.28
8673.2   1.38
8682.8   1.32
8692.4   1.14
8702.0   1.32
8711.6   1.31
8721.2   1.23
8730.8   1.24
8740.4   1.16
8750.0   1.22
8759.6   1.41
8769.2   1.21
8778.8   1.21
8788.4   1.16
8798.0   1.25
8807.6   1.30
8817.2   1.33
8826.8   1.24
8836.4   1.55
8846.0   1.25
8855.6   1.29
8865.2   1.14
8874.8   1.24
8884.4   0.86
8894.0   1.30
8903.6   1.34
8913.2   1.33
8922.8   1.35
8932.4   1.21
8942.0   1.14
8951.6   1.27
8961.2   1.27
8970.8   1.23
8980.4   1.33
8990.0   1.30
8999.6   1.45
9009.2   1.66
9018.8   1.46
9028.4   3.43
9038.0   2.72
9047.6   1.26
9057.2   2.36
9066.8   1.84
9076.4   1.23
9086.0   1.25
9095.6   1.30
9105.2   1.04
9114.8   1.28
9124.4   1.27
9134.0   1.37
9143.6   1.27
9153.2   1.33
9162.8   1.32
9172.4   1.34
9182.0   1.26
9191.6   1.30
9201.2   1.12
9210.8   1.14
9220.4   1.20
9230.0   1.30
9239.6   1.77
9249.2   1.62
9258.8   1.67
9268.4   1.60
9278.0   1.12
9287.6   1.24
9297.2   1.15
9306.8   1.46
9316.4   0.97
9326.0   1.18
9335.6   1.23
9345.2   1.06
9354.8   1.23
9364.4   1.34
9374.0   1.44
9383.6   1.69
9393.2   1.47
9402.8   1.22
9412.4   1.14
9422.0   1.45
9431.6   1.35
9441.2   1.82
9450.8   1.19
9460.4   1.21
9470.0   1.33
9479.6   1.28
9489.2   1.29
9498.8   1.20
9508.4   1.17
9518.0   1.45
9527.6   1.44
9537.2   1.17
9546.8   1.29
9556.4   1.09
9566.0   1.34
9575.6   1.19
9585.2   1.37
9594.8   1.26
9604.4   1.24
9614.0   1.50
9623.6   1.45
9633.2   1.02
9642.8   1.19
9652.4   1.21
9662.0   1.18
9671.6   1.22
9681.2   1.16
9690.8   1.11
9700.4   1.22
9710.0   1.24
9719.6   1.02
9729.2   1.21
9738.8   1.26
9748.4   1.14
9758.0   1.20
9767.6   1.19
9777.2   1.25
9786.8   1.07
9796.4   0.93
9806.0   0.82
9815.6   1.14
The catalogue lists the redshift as 0.38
